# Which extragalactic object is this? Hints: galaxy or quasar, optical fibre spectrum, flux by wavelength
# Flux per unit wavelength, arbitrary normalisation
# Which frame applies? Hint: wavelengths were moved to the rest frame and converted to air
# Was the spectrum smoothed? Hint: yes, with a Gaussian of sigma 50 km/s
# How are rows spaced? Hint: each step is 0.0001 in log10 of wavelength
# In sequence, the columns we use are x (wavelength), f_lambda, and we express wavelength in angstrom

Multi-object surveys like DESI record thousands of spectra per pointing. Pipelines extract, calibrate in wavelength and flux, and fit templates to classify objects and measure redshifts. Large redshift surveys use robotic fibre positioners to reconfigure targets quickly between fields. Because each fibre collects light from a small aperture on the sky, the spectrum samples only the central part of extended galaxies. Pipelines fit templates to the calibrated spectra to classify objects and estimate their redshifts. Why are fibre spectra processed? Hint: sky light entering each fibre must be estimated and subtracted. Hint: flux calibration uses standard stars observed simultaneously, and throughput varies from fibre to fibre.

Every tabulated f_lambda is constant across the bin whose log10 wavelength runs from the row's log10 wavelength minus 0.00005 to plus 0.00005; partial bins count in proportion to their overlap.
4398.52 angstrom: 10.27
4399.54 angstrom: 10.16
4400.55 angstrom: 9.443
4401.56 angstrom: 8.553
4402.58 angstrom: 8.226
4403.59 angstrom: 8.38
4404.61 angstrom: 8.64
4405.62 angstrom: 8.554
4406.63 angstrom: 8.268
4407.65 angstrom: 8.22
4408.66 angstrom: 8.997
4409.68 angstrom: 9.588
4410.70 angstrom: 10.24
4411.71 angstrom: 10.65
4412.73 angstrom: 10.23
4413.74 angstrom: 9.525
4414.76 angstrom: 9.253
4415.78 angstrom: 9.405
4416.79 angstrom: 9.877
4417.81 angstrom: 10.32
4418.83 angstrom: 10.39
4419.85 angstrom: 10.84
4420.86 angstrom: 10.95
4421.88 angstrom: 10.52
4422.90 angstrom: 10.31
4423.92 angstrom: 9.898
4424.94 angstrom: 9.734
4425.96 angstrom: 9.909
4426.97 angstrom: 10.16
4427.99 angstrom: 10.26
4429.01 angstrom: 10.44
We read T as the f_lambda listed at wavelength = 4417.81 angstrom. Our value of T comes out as 10.32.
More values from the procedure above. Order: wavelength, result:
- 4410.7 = 10.24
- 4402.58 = 8.226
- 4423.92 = 9.898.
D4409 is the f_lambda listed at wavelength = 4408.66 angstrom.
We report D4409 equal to 8.997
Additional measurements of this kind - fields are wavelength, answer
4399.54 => 10.16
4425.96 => 9.909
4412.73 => 10.23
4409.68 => 9.588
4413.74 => 9.525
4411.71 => 10.65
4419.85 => 10.84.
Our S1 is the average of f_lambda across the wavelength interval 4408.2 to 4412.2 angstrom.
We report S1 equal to 9.87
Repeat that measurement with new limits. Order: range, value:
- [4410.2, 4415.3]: 9.98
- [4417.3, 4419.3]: 10.3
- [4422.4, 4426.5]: 9.98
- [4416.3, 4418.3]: 10.1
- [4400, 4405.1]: 8.66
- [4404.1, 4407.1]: 8.51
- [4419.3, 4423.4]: 10.7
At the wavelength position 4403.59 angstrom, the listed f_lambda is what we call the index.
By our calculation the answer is 8.38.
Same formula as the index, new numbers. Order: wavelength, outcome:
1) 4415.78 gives 9.405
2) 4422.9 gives 10.31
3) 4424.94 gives 9.734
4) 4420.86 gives 10.95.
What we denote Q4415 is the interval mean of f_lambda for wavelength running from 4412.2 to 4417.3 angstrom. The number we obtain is 9.66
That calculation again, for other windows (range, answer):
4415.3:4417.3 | 9.67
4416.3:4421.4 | 10.5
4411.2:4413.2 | 10.5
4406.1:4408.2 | 8.28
